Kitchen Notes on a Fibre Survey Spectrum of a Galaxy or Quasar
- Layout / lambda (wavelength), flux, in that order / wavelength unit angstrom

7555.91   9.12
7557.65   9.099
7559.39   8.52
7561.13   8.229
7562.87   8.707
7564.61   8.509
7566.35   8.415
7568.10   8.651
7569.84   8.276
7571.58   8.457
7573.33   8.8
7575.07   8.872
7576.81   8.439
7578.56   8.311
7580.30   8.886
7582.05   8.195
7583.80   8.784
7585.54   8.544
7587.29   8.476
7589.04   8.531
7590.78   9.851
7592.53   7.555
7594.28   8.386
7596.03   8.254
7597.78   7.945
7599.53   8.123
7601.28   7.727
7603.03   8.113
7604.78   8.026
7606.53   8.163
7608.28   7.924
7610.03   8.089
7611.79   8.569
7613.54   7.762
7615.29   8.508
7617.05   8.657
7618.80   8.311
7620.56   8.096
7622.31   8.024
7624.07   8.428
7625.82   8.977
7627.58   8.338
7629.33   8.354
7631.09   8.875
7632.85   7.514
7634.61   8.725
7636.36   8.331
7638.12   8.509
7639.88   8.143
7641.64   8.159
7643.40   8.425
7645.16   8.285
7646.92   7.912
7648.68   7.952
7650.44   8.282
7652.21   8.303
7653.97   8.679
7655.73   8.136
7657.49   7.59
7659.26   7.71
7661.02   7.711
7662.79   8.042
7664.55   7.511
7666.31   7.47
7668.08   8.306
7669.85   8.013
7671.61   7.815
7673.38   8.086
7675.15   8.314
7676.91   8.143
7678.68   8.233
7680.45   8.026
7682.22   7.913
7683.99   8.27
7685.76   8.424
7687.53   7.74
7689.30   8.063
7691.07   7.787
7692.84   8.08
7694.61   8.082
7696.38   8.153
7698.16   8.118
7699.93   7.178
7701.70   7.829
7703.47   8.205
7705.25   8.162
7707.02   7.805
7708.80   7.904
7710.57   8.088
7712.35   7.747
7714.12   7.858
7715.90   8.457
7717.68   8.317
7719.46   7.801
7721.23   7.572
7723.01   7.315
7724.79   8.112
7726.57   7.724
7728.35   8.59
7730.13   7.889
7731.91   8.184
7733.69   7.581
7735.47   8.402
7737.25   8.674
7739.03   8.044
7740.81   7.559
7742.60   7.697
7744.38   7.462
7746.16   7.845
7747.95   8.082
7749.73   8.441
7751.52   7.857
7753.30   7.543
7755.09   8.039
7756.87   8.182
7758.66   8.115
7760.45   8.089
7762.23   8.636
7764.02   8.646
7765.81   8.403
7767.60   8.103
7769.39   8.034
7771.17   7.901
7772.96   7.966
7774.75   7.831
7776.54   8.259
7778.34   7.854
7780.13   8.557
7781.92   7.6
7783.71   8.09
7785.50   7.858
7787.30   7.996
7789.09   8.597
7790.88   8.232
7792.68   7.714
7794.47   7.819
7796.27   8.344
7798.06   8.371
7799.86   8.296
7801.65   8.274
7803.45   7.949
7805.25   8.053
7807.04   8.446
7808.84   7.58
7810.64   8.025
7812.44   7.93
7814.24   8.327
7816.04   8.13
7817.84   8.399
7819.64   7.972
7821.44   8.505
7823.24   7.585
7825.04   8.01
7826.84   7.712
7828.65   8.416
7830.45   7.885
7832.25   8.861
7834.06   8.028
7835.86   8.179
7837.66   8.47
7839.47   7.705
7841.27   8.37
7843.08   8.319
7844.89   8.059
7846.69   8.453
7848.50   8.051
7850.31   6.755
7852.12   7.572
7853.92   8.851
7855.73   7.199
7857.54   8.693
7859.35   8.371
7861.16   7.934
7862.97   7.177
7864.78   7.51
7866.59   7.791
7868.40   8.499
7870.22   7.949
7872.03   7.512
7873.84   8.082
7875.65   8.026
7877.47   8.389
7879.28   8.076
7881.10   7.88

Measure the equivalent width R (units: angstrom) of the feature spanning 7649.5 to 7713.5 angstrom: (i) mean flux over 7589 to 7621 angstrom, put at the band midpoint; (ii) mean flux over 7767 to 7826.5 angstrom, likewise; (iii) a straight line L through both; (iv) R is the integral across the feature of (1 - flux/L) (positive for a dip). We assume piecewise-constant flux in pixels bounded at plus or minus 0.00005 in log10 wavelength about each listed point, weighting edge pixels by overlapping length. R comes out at 1.4 angstrom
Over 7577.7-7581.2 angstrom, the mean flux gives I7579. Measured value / 8.6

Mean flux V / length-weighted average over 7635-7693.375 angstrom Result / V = 8.08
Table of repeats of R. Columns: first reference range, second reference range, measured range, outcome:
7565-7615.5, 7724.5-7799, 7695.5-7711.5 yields 0.46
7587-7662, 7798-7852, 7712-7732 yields 0.51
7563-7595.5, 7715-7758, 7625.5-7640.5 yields -0.09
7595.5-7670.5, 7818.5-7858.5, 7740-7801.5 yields 0.32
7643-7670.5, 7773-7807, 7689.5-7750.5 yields 0.68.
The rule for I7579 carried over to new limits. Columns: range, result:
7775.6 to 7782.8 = 8.06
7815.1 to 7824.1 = 8.12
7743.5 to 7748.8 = 7.79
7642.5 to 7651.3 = 8.17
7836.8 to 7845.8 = 8.18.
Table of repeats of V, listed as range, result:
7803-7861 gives 8.09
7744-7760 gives 7.97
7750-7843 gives 8.12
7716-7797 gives 8.04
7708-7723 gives 7.93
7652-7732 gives 7.98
